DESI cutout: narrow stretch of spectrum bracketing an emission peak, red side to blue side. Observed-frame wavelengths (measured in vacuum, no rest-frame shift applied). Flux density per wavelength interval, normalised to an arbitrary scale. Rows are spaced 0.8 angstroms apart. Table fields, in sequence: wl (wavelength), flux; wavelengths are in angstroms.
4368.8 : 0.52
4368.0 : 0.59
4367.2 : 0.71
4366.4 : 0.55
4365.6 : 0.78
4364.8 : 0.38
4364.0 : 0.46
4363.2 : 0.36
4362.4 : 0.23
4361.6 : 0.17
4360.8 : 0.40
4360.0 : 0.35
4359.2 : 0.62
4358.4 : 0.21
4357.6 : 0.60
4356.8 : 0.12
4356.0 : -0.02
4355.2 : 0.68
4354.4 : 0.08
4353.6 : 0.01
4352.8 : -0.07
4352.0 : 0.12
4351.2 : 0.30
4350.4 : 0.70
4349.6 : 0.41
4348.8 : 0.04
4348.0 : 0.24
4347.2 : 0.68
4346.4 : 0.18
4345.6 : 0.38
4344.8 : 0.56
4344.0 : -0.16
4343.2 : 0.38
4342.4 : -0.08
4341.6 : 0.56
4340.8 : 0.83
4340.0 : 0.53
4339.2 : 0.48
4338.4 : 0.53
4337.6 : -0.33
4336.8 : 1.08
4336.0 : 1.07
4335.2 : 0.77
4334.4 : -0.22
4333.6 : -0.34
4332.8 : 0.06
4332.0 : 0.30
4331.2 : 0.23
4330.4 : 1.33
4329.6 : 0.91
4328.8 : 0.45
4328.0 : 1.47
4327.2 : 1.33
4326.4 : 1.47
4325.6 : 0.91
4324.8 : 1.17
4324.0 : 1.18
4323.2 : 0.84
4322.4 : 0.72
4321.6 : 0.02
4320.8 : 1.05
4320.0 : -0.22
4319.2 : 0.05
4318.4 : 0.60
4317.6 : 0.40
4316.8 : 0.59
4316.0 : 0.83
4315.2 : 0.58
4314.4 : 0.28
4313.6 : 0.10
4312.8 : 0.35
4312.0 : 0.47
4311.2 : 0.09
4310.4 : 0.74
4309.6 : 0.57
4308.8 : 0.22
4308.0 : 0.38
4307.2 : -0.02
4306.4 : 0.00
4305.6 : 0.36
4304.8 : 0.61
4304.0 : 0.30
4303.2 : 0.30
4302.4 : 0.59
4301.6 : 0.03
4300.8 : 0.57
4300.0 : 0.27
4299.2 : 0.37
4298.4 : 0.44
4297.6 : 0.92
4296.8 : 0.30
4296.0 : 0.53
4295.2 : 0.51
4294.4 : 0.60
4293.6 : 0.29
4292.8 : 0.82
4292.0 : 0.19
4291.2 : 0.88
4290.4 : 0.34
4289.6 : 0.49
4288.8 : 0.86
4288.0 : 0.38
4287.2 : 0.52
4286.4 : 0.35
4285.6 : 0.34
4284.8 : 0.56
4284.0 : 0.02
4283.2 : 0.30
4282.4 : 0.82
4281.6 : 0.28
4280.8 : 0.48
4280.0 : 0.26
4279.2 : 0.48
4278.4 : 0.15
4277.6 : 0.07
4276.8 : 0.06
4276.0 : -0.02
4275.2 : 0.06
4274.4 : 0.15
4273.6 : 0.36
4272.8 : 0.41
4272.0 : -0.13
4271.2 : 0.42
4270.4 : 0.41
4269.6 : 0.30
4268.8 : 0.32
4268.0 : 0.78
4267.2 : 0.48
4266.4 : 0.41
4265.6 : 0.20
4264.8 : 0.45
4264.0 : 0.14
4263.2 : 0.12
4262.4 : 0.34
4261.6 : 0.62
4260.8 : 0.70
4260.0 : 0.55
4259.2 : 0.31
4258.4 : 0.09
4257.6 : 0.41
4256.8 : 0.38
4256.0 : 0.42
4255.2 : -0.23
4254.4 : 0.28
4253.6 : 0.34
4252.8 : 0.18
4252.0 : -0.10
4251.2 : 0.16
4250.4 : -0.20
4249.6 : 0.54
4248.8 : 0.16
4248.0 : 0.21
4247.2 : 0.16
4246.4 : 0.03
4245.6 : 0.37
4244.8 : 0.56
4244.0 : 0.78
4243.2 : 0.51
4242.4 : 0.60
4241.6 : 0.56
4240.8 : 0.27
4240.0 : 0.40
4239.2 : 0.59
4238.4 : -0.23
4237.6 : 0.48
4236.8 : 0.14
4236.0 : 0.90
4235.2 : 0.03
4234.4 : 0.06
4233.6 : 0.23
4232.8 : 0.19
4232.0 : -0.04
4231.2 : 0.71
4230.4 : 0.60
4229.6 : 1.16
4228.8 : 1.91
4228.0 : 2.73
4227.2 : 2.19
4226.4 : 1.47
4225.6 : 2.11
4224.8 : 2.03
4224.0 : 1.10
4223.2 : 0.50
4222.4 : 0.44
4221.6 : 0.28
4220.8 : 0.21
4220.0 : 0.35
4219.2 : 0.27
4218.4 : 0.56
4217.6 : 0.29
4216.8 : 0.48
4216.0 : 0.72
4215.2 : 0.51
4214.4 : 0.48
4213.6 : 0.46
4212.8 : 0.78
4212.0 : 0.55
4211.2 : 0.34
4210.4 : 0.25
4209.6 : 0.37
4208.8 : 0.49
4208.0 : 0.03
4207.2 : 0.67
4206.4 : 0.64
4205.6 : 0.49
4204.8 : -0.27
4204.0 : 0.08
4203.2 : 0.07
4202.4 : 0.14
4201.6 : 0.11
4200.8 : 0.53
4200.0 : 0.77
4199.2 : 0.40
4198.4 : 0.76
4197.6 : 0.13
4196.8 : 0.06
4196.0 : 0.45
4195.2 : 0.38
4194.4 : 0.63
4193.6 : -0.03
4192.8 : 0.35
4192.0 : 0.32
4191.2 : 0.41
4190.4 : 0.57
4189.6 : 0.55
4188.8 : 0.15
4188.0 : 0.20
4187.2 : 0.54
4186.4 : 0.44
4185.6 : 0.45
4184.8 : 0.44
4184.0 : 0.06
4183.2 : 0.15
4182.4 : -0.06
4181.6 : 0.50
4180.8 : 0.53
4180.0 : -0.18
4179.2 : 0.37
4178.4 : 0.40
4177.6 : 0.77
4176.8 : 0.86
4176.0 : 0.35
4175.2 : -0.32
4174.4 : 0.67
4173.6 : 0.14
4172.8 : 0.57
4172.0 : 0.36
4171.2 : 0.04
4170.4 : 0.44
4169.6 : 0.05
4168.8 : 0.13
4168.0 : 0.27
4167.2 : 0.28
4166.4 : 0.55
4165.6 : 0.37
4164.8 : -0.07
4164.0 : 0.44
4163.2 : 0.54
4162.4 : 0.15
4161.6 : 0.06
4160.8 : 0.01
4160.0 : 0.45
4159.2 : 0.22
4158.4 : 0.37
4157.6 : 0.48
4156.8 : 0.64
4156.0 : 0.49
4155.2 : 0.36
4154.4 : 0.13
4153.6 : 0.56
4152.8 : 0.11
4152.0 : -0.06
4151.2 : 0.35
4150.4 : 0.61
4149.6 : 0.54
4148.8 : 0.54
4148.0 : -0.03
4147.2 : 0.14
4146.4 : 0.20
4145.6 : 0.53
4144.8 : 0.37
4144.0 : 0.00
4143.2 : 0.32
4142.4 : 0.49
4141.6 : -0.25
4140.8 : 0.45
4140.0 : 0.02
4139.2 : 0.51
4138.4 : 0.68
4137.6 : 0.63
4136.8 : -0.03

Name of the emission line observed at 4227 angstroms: [O II]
